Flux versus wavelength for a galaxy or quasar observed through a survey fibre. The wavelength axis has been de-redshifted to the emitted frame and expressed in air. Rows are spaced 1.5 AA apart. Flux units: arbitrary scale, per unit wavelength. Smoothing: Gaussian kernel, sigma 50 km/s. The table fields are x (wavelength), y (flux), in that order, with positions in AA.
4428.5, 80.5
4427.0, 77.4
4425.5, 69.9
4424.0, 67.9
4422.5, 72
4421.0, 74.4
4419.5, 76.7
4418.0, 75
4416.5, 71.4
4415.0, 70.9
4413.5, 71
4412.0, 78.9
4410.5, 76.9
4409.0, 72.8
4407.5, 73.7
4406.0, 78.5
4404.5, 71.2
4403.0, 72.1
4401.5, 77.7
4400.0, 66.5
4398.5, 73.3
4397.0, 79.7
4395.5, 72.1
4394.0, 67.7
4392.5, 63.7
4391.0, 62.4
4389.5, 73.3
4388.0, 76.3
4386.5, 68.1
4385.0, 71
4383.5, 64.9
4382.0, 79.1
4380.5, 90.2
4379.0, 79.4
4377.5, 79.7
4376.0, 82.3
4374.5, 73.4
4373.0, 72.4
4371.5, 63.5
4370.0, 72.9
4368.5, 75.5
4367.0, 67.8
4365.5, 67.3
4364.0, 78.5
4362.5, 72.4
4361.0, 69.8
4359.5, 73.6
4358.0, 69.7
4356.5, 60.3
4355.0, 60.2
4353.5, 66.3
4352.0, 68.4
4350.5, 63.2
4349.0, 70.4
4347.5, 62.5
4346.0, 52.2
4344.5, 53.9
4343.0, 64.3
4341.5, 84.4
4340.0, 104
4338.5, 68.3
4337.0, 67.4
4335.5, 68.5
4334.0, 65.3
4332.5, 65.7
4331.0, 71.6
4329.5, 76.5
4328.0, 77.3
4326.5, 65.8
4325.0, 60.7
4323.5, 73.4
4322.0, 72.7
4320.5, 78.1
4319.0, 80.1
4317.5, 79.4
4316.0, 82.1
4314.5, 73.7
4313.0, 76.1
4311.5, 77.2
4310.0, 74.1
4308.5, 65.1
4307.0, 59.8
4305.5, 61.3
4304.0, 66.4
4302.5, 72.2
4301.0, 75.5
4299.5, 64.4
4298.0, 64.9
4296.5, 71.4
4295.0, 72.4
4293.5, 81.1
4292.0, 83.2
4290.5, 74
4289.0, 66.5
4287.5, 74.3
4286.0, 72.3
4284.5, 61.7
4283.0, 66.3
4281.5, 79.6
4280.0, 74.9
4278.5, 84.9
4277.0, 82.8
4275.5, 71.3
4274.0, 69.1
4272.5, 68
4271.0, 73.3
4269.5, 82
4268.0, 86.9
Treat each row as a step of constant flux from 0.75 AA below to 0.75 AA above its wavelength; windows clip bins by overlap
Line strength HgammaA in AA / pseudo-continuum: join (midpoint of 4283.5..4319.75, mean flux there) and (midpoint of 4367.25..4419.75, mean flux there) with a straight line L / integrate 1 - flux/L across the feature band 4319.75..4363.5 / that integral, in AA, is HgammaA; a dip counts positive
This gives 2.0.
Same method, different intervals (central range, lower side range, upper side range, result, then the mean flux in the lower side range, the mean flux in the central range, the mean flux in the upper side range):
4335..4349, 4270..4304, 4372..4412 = 0.7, 72.8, 69.6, 73.8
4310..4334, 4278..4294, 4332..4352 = -1.1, 74.2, 73.8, 68.5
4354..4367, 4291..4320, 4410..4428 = 0.8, 72.7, 68.9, 73.6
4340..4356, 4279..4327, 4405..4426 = 1.4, 72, 66.4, 73.6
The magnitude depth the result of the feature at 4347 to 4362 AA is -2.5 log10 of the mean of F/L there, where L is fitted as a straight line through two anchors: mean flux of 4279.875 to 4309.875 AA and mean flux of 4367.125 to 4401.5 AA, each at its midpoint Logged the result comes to 0.087 mag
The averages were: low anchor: 70.3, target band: 66.6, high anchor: 73.1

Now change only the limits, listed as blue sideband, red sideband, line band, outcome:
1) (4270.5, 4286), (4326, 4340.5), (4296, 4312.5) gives 0.068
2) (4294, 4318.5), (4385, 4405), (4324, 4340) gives 0.011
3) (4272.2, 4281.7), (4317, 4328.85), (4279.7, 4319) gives 0.039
